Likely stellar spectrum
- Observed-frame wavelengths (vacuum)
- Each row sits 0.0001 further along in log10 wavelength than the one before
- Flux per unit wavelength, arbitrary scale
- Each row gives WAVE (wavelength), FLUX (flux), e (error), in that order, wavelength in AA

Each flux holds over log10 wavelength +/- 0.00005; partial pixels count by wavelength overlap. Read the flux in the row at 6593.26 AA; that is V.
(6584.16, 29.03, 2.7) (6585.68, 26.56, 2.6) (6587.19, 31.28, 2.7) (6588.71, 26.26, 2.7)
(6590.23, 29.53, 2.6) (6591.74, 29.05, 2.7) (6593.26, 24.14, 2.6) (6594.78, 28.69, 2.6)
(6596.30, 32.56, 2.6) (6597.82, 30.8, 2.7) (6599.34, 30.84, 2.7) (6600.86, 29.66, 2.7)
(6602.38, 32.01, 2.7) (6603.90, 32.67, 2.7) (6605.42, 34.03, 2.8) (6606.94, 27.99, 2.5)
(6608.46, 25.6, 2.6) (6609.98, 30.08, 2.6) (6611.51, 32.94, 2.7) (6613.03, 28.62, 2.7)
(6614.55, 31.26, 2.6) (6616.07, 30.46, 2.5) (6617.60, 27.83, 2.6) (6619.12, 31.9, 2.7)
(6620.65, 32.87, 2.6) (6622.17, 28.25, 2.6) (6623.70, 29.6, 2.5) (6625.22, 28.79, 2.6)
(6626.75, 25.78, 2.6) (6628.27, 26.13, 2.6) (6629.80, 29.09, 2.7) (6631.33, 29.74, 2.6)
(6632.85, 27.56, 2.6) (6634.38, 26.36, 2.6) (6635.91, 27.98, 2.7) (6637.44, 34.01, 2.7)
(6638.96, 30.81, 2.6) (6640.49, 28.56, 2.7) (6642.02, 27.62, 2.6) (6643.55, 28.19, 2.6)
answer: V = 24.14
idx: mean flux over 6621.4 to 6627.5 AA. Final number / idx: 28.1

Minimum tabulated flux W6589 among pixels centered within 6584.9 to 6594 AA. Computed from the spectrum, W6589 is 24.14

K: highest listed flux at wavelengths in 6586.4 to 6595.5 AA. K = 31.28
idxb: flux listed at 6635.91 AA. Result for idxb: 27.98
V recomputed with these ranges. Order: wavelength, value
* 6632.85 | 27.56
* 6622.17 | 28.25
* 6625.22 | 28.79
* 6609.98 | 30.08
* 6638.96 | 30.81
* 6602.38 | 32.01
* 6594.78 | 28.69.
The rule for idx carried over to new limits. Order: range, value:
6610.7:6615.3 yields 30.9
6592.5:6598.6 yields 29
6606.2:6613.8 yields 29.1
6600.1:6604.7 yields 31.5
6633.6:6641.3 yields 29.5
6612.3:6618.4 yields 29.6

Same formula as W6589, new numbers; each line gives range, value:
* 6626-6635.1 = 25.78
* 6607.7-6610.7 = 25.6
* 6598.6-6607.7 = 27.99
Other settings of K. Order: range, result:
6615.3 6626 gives 32.87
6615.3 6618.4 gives 30.46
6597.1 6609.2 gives 34.03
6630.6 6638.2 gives 34.01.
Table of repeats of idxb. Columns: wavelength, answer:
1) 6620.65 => 32.87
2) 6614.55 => 31.26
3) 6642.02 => 27.62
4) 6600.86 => 29.66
